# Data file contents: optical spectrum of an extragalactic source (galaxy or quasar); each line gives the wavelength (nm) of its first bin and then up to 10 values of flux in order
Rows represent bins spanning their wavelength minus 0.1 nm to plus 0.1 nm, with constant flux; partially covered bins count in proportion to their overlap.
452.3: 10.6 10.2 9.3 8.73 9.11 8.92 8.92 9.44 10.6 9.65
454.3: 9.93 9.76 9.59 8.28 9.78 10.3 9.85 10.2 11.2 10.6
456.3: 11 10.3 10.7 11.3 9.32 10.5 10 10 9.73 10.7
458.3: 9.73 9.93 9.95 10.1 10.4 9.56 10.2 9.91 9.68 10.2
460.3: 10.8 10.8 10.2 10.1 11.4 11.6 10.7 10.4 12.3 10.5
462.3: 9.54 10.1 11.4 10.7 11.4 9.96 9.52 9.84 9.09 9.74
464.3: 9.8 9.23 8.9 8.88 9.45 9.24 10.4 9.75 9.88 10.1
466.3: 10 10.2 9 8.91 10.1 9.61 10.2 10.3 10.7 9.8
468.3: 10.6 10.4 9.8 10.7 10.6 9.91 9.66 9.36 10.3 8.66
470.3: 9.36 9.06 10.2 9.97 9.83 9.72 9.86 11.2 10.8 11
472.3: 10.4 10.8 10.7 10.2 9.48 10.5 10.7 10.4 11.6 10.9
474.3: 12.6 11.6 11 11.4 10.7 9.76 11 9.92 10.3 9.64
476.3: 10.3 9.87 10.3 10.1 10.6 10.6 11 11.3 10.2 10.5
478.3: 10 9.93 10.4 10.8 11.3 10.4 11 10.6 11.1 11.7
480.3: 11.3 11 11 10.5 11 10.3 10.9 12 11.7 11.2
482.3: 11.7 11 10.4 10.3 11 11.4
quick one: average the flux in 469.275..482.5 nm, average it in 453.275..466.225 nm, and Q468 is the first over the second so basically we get 1.05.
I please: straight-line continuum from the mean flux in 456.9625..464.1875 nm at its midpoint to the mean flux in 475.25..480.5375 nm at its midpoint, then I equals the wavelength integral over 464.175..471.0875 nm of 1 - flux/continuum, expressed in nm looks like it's 0.40 nm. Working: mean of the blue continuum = 10.3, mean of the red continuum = 10.6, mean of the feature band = 9.8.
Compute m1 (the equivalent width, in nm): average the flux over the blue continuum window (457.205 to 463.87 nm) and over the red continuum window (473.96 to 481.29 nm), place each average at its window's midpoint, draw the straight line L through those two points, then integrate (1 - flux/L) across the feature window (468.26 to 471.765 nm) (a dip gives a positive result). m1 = 0.20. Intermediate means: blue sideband 10.3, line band 9.93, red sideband 10.7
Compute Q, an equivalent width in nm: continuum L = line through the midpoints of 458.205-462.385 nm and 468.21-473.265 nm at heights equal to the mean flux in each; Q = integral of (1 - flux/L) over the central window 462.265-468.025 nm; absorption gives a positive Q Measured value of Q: 0.22 nm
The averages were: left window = 10.4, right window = 10.1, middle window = 9.86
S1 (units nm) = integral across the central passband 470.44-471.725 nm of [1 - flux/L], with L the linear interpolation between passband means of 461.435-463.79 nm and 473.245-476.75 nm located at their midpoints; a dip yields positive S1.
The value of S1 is 0.09 nm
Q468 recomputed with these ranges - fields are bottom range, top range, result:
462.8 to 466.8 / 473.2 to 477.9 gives 1.10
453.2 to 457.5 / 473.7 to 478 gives 1.07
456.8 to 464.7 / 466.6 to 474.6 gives 1.00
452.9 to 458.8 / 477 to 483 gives 1.09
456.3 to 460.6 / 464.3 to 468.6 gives 0.96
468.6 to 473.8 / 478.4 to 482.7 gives 1.08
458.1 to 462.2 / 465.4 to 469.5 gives 0.96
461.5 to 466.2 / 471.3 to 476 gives 1.07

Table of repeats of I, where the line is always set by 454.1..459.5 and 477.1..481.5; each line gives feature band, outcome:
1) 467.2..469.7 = 0.07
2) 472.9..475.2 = -0.08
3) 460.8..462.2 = -0.10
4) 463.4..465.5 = 0.18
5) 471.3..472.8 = -0.01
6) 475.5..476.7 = 0.06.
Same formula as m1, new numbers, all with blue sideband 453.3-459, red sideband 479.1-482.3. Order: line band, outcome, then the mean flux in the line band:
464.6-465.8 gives 0.11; 9.44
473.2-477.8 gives 0.06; 10.7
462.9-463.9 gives 0.02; 10.1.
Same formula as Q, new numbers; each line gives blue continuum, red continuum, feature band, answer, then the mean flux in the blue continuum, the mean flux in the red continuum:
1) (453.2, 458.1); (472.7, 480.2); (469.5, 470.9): 0.12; 10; 10.6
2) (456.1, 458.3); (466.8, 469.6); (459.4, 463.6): -0.12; 10.3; 10.1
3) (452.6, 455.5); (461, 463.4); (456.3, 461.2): 0.00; 9.46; 10.8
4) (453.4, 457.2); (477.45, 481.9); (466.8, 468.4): 0.06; 10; 10.8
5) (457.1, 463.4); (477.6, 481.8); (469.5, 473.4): 0.21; 10.4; 10.8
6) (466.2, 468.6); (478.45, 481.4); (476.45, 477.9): 0.02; 9.99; 10.8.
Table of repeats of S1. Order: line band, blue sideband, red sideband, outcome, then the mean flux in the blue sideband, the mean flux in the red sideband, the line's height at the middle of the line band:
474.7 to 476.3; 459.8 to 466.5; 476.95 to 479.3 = 0.01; 10.2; 10.6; 10.5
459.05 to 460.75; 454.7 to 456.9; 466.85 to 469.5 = 0.00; 10.2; 10.1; 10.2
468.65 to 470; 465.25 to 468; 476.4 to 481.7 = 0.00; 9.9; 10.7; 10.1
